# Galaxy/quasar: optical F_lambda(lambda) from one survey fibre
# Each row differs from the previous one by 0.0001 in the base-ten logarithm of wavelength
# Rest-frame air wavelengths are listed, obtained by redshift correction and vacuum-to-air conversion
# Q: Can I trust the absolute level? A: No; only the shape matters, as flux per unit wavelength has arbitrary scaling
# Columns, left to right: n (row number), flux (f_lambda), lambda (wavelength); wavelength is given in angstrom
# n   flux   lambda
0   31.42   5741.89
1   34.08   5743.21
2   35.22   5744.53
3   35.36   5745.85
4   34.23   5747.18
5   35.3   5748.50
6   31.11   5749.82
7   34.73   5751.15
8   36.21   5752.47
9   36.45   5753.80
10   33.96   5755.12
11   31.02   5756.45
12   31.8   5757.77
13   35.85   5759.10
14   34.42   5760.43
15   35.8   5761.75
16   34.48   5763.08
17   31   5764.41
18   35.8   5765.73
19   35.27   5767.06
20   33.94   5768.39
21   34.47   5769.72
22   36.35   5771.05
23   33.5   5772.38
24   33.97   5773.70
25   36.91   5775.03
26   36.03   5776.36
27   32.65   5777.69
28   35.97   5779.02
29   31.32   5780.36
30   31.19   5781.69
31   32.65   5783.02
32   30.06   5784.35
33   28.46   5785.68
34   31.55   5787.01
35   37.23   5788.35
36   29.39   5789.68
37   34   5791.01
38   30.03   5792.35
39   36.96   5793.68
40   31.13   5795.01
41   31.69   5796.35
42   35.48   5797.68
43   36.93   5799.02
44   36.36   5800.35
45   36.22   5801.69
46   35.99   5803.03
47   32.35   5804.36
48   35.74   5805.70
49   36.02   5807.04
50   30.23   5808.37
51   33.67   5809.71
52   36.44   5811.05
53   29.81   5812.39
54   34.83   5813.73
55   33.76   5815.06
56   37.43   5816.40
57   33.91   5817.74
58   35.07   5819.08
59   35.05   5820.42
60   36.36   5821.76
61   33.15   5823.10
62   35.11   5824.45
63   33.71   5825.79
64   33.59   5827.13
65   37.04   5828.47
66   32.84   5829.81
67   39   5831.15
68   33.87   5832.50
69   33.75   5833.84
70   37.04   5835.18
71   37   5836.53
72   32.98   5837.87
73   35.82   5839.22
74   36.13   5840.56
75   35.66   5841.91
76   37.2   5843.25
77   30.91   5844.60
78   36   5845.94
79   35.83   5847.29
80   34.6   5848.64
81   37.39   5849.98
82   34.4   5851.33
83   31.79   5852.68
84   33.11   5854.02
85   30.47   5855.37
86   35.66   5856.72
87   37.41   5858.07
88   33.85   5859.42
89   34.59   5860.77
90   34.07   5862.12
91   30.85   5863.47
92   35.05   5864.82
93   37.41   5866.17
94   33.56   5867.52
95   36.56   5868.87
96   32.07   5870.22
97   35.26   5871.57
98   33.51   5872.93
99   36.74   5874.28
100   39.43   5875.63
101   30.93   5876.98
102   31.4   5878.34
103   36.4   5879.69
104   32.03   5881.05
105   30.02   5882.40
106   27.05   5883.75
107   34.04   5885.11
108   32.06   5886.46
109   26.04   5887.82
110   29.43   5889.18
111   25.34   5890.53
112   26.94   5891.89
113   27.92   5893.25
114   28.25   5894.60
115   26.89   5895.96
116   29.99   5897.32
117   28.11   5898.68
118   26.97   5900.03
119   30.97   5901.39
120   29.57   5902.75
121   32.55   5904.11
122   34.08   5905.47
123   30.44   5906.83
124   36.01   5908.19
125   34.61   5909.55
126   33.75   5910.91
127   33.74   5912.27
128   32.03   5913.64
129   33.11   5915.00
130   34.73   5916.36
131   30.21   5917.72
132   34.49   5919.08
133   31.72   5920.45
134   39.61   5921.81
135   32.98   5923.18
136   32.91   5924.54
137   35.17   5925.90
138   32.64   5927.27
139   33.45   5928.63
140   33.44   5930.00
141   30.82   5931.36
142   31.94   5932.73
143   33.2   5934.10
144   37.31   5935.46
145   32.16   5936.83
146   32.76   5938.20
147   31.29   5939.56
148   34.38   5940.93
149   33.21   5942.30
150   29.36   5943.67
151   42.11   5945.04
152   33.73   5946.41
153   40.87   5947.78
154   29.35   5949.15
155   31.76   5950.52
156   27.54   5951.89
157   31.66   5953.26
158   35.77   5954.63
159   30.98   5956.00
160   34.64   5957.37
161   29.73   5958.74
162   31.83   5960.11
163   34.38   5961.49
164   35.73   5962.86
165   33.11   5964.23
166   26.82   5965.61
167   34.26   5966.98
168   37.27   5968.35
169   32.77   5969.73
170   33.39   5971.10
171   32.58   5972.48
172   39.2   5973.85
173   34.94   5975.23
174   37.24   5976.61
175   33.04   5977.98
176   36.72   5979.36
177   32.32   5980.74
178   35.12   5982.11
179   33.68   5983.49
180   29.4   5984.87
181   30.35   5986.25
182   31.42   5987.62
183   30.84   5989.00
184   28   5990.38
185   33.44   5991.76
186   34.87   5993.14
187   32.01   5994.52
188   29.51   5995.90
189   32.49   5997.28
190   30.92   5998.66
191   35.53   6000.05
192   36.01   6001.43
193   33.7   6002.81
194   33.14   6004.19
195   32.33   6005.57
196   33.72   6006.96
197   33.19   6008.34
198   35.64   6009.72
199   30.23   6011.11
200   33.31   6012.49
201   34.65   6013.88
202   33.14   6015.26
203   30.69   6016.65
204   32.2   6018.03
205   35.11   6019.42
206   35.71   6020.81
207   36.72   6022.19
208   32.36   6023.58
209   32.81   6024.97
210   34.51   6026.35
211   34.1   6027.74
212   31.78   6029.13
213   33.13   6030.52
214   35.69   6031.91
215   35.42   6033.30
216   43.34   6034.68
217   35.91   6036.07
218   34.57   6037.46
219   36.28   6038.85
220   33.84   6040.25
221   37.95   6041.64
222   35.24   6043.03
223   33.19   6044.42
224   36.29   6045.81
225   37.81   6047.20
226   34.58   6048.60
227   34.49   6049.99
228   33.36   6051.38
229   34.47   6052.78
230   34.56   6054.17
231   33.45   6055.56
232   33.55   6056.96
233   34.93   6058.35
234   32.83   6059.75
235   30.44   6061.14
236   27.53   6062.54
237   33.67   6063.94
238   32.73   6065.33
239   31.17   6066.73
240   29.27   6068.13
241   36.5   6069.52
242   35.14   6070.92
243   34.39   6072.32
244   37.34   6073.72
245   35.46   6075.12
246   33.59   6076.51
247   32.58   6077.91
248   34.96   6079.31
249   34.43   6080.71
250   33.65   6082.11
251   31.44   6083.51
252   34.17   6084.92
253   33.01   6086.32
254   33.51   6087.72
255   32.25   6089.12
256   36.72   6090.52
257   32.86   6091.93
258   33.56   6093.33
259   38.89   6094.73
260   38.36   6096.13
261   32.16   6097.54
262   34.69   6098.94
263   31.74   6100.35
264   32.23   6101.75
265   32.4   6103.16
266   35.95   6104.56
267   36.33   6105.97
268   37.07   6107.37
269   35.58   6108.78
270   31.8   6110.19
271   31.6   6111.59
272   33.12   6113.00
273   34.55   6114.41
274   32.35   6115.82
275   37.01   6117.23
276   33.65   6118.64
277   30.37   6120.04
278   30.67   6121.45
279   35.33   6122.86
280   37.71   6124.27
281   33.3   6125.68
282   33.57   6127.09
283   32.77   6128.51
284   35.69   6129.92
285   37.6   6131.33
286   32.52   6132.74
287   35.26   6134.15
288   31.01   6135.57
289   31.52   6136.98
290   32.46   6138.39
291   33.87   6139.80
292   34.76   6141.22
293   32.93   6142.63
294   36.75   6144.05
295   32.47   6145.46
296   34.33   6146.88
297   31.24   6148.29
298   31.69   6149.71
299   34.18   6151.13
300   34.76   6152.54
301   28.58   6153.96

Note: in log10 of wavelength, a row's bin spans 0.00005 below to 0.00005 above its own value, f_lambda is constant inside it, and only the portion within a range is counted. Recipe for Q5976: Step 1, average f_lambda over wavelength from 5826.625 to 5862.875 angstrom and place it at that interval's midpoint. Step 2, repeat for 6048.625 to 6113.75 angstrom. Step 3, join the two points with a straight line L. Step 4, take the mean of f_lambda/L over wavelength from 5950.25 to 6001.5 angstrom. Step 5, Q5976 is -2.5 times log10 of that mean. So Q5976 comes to 0.04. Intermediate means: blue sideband 34.9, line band 32.9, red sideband 33.8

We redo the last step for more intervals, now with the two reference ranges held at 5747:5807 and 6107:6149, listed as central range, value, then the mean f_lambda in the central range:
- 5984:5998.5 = 0.09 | 31.3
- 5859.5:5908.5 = 0.07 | 31.7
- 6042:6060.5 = -0.03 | 34.6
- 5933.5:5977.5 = 0.01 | 33.6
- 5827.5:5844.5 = -0.05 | 35.5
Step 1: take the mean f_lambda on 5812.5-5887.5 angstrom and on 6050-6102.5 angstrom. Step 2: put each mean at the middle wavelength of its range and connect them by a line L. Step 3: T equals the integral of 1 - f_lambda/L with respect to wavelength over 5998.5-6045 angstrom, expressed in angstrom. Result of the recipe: -0.68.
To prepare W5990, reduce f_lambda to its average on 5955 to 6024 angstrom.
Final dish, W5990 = 33.2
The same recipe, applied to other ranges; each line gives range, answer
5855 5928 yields 32.4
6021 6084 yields 34.3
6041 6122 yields 33.9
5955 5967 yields 32.4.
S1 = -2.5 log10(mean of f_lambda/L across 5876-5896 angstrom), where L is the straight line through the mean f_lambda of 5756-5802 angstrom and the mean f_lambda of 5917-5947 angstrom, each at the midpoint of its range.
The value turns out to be 0.13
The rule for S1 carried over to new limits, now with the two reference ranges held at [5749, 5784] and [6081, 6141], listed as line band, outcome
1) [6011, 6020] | 0.035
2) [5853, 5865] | 0.008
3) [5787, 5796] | 0.037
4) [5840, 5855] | -0.022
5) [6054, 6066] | 0.045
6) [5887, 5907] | 0.178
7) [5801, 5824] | -0.013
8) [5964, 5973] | 0.036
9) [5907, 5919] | 0.018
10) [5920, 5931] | 0.001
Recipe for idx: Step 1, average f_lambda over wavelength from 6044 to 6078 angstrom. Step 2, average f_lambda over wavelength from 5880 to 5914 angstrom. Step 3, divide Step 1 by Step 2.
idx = 1.1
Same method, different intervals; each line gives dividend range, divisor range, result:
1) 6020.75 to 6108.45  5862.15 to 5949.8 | 1.05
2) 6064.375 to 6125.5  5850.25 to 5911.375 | 1.06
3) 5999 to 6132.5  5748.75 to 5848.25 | 1.00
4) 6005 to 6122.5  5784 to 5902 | 1.02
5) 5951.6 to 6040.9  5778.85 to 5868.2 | 0.98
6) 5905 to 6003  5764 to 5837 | 0.97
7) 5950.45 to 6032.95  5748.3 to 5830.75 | 0.97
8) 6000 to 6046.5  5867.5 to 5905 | 1.11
